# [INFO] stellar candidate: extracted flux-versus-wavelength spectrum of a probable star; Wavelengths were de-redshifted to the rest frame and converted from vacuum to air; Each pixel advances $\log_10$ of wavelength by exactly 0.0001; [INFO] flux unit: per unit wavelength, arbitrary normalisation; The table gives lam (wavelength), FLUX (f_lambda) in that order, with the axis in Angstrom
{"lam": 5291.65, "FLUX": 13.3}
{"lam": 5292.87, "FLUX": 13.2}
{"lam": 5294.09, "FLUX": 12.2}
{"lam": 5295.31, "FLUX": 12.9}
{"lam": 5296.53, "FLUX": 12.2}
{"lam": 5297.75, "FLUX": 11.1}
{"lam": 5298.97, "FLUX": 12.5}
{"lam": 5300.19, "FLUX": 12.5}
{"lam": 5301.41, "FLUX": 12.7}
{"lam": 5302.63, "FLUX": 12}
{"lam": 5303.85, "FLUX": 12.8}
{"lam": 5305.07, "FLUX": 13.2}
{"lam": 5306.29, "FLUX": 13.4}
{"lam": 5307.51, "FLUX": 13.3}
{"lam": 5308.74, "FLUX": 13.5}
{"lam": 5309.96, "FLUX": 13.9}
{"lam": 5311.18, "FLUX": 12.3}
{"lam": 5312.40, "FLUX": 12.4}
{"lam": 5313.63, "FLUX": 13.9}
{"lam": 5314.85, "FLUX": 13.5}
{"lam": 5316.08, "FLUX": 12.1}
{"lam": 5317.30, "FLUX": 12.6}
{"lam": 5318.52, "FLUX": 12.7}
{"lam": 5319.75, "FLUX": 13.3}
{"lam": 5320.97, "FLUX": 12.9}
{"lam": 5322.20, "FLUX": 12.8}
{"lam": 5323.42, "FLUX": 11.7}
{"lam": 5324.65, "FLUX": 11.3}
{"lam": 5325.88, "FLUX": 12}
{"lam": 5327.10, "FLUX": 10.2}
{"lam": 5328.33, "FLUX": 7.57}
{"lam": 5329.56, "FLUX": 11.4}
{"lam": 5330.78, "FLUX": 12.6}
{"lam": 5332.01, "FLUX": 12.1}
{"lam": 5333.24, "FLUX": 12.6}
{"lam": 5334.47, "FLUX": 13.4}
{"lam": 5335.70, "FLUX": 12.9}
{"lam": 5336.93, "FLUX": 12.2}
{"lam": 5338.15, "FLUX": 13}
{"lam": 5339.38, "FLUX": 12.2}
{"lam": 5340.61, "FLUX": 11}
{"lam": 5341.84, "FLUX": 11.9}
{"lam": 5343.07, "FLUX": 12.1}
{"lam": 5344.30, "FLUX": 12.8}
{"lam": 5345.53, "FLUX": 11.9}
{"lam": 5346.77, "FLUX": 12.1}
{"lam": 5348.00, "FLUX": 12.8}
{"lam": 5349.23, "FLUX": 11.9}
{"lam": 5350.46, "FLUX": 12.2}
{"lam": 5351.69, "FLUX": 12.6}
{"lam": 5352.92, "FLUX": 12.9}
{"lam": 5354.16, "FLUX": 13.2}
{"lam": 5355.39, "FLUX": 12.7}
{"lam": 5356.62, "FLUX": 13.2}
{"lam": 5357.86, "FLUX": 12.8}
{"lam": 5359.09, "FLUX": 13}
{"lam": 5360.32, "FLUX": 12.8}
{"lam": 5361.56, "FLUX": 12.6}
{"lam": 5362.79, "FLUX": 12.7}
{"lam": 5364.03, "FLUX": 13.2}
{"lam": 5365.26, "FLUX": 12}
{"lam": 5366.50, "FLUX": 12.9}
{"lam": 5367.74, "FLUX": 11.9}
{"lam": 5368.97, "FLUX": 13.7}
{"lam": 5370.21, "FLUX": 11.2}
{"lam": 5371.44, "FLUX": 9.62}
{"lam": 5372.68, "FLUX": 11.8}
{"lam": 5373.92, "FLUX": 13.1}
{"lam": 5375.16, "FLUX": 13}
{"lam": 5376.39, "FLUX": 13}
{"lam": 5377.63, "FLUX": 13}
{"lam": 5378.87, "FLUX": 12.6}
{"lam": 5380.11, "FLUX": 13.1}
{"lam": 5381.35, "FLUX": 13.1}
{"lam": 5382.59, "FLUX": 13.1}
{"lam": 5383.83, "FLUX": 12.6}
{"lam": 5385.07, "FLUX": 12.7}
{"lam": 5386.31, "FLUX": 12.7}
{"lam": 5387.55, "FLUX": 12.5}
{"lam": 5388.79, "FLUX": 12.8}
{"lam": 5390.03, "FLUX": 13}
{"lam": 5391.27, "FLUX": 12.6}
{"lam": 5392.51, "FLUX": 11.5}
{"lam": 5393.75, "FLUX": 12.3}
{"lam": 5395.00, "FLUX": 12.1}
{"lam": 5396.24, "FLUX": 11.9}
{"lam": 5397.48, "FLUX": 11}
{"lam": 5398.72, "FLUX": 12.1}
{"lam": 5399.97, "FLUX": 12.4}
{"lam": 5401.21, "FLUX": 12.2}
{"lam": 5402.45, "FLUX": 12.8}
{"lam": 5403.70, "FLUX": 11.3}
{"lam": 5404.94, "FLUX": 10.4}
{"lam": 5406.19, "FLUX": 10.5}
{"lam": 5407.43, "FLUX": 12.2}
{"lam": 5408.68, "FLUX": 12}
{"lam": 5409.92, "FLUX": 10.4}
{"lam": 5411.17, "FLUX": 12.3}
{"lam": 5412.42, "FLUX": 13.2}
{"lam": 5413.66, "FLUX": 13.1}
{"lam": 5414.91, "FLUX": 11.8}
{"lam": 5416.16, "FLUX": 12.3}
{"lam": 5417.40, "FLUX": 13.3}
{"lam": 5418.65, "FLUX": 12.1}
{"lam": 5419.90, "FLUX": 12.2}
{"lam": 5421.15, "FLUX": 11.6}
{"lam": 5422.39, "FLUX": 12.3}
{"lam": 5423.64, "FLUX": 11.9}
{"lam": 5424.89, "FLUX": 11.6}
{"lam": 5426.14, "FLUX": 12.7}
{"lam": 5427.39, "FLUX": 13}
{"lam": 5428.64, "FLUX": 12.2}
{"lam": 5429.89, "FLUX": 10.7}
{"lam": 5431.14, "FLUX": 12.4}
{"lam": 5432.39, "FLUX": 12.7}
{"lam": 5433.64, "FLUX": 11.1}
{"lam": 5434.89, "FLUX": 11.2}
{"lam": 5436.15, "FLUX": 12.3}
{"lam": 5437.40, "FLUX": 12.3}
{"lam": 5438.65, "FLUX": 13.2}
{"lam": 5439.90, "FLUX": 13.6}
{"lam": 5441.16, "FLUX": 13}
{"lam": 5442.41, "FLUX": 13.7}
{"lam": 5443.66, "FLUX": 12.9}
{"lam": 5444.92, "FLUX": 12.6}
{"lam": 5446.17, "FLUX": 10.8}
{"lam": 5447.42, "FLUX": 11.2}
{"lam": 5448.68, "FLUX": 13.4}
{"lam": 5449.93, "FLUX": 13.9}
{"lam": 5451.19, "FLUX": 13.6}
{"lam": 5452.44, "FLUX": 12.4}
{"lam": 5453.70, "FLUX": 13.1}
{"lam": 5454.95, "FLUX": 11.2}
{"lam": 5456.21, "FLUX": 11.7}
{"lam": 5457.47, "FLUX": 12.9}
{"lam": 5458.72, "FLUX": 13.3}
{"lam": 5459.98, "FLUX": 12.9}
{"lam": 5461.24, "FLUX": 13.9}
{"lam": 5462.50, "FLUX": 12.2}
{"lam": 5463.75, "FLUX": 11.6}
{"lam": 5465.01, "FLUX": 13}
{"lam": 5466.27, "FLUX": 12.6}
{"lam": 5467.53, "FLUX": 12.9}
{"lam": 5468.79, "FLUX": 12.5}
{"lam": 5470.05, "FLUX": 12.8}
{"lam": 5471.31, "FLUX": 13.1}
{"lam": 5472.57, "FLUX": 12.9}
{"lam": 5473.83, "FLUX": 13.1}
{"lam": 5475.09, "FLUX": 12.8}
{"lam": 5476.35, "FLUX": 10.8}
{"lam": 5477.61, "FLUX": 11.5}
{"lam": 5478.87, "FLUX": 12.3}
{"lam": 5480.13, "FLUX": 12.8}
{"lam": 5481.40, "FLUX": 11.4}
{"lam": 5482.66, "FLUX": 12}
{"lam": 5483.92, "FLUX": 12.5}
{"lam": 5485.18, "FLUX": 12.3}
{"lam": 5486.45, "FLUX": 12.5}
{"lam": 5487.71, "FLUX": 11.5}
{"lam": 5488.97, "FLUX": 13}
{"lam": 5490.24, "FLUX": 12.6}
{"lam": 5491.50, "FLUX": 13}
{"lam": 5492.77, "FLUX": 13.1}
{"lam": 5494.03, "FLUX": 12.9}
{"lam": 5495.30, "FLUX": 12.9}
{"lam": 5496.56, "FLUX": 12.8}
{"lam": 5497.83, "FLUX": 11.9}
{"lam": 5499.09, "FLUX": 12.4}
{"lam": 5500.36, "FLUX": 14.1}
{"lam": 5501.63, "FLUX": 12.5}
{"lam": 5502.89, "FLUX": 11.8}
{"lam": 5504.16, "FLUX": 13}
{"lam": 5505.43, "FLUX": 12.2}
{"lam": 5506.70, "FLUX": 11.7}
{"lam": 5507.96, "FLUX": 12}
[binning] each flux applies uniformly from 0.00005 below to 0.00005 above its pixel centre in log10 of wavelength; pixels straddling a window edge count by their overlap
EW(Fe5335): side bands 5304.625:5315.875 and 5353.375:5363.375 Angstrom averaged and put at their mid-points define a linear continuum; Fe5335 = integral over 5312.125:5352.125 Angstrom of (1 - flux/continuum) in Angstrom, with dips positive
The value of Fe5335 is 2.65 Angstrom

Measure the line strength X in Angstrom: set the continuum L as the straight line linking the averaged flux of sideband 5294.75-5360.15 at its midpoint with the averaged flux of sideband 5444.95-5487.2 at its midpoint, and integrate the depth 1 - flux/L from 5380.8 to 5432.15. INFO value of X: 1.2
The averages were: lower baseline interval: 12.4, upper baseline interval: 12.5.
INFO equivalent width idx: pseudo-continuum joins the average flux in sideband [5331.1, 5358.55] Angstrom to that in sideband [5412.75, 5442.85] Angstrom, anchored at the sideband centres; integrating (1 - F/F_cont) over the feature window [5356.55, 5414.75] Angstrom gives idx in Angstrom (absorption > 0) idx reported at 0.4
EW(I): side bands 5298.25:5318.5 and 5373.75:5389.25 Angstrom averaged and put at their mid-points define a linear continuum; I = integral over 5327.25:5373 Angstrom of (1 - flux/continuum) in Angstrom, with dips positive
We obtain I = 2.3 Angstrom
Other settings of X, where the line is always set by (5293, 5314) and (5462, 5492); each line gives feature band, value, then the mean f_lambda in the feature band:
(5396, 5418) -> 1.0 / 12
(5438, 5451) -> -0.4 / 12.9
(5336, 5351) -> 0.6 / 12.2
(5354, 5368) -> -0.1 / 12.8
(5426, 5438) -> 0.4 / 12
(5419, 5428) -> 0.2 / 12.2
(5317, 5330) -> 1.1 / 11.7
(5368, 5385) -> 0.1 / 12.5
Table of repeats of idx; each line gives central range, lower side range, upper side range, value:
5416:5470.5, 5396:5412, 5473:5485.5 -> -2.5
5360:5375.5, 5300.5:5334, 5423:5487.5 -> 0.1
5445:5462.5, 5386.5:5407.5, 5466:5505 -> -0.4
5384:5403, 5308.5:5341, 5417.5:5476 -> 0.2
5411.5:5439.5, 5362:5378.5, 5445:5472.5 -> 0.7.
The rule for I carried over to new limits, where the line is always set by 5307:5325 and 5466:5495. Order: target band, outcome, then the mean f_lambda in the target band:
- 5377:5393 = -0.1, 12.7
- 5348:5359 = 0.0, 12.7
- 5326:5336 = 1.0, 11.6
